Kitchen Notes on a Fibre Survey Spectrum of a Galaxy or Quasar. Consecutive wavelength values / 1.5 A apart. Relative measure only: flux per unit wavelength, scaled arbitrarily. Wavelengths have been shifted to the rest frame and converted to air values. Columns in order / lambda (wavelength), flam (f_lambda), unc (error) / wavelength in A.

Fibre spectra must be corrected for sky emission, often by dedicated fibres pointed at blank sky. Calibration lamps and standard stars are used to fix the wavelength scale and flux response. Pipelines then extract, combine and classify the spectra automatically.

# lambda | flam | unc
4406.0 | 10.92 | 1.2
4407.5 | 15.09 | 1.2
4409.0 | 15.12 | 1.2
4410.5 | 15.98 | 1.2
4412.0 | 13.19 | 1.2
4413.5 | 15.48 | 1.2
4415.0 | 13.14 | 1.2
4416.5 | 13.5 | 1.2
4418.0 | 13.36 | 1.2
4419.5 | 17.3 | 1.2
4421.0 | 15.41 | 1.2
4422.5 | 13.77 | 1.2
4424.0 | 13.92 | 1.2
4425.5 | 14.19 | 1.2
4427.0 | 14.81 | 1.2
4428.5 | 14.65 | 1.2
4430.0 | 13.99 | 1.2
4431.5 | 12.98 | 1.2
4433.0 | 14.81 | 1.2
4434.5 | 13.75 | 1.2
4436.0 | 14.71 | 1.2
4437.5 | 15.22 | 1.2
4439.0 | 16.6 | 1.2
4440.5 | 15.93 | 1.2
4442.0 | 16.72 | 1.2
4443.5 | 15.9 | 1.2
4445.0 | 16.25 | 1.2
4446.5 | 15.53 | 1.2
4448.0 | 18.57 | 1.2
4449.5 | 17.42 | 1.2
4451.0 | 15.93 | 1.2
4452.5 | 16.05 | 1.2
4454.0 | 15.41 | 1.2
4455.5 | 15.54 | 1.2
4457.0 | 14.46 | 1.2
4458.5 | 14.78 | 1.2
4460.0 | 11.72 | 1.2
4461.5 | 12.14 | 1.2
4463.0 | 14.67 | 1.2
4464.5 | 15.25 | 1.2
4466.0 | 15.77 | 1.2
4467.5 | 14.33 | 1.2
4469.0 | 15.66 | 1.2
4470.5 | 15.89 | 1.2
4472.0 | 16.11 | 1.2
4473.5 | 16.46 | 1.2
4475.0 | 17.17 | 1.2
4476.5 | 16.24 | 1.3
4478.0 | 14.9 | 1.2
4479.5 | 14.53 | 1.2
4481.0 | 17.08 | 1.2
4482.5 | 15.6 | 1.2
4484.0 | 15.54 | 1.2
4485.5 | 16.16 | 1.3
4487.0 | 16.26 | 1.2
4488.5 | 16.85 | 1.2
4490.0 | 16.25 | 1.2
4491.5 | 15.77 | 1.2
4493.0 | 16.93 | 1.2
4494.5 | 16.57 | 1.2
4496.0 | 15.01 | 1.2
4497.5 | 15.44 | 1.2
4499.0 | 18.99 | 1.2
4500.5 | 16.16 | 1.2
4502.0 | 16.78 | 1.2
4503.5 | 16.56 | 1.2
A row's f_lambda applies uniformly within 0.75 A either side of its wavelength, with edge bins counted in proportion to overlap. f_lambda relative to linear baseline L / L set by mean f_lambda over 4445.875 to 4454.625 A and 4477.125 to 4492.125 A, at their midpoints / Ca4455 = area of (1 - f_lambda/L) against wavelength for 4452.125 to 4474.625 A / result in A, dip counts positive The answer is 1.81 A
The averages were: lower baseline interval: 16.5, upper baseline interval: 15.9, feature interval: 15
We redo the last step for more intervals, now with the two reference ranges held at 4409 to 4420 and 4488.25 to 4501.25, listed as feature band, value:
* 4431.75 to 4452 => -0.92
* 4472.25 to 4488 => 0.07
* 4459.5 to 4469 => 0.93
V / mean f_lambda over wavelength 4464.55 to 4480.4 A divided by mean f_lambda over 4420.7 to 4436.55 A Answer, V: 1.1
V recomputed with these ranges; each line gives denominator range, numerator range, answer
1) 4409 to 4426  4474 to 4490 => 1.11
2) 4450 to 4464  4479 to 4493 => 1.10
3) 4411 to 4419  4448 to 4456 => 1.17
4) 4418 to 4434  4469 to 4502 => 1.12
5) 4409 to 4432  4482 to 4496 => 1.12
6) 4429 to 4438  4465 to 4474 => 1.10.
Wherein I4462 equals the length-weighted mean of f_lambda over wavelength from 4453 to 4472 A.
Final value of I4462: 14.7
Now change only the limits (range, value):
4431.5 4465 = 15.3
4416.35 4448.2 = 15.1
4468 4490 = 16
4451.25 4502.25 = 15.7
